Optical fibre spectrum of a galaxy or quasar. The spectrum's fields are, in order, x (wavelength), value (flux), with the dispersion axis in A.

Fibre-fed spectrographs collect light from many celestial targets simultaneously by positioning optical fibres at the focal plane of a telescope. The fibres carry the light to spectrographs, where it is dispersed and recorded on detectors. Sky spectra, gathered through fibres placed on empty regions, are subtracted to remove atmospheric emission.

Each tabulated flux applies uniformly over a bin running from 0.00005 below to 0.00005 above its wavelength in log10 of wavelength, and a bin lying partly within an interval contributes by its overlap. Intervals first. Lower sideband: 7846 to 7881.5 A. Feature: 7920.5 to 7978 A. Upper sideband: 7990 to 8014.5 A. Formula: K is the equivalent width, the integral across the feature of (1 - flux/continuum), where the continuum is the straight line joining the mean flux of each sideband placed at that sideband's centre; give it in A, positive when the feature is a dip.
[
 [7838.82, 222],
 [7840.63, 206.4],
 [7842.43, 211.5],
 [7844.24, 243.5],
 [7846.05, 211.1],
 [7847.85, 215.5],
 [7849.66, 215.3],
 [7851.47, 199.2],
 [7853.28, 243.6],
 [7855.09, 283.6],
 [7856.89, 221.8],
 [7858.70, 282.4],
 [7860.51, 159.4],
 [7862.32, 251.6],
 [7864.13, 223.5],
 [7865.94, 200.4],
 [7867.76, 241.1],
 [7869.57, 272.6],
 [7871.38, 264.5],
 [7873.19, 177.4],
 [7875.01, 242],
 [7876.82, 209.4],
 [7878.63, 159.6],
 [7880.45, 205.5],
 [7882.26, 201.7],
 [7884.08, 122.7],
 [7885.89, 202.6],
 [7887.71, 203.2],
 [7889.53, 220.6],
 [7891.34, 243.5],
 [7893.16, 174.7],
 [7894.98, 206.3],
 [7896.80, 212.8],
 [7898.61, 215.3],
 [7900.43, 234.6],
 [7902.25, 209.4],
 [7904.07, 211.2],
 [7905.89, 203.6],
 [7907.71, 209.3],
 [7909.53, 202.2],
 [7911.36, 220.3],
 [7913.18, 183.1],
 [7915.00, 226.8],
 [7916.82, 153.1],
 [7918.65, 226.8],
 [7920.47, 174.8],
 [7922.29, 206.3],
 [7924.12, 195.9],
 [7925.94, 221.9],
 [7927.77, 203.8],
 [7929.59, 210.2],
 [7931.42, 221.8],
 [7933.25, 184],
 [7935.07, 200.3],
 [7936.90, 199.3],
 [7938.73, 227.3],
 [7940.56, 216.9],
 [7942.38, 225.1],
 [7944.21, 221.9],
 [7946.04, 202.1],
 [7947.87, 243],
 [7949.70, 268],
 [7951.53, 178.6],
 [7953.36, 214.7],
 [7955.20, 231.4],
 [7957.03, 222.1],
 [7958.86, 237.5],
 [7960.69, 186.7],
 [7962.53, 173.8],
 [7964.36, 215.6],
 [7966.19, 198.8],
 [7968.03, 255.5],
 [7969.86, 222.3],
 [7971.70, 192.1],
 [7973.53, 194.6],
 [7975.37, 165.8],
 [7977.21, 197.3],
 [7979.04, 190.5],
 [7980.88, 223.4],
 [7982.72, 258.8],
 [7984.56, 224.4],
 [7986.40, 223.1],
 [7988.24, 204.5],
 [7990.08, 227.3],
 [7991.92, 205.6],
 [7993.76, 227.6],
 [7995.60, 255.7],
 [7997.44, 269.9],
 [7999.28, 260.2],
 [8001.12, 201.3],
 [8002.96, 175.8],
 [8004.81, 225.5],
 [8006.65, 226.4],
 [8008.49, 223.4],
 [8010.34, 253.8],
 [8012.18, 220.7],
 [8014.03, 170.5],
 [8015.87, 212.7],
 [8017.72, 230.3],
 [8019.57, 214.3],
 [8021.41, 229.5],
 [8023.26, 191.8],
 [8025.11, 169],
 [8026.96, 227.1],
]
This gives 3.76 A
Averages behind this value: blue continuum 224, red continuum 225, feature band 210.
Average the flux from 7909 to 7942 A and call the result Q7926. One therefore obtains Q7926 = 205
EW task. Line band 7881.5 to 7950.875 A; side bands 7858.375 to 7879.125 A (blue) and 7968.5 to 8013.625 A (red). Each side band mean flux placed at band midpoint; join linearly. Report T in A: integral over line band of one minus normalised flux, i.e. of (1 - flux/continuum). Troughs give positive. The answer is 4.3 A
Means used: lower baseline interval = 223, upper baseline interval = 219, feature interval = 208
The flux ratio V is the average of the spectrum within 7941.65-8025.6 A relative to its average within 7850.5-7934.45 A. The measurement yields 1.02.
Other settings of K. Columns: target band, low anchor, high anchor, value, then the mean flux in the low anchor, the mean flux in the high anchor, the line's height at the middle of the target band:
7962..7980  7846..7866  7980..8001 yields 2.4 A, 227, 233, 232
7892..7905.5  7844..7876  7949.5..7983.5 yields 0.8 A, 230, 211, 223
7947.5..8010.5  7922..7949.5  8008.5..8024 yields -1.1 A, 214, 216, 215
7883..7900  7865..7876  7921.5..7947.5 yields 1.8 A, 233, 210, 225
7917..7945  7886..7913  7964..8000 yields 0.9 A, 211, 221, 215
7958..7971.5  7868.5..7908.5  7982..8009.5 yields 0.6 A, 209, 227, 222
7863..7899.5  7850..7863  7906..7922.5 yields 1.5 A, 233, 200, 219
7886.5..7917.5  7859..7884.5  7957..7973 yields 0.6 A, 213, 211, 212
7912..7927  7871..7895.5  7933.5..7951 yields 1.0 A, 201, 220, 213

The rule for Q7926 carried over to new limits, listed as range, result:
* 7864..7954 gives 210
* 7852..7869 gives 234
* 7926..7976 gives 212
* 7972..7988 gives 209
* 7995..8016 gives 225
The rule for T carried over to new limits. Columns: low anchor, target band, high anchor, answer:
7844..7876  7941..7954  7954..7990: -0.4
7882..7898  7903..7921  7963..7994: 0.0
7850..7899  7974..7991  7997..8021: 0.6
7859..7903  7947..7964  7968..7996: -0.3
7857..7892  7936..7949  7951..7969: -0.5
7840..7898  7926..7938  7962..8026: 0.6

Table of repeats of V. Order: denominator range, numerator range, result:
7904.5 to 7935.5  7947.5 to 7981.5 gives 1.04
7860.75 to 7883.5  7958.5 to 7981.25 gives 0.93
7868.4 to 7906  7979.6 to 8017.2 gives 1.07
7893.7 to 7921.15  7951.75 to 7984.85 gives 1.02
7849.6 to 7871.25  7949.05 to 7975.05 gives 0.90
